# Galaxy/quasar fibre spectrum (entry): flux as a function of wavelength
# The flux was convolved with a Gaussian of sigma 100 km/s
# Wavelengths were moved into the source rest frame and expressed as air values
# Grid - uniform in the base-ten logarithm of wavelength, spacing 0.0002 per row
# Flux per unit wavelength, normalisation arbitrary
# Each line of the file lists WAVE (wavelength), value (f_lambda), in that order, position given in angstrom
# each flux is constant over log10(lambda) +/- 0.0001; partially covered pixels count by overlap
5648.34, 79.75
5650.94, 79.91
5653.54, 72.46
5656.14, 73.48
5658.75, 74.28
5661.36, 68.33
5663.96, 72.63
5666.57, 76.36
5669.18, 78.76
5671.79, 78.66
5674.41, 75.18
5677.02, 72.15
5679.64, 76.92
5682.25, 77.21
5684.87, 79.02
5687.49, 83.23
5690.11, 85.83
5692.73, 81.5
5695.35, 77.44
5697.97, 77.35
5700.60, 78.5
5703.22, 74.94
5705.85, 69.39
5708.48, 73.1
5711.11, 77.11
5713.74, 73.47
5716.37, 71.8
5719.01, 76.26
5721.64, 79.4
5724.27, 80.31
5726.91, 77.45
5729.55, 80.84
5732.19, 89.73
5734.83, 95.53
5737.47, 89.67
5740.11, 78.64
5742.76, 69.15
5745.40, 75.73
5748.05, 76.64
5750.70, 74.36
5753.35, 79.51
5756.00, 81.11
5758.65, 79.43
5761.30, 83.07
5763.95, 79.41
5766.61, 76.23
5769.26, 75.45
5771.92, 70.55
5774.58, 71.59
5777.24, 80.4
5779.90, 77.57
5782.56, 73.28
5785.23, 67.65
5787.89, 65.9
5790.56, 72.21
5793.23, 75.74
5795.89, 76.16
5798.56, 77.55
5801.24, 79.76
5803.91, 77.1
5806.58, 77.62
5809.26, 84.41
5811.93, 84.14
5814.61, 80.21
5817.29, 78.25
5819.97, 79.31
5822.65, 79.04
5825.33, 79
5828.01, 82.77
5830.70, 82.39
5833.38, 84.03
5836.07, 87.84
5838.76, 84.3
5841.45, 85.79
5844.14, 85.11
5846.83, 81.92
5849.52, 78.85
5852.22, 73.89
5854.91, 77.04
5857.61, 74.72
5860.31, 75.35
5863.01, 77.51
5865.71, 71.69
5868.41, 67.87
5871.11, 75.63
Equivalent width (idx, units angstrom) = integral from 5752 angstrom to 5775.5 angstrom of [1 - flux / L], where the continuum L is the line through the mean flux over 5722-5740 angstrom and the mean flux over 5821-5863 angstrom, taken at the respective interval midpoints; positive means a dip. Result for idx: 1.7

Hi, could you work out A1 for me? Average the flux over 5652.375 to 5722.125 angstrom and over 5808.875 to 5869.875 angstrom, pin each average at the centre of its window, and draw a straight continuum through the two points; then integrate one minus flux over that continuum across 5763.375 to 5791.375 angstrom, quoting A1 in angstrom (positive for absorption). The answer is 1.7 angstrom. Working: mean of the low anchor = 76.1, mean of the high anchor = 79.7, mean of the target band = 73.5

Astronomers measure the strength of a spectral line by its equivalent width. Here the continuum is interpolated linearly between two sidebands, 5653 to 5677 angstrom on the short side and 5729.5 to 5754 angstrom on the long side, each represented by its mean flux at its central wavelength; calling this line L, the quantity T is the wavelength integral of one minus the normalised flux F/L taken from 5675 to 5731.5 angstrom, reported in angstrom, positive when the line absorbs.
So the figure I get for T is 0.2 angstrom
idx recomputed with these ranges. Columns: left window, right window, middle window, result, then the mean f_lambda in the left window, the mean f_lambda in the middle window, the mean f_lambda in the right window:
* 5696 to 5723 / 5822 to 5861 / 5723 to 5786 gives -1.2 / 75.2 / 78.5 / 80.9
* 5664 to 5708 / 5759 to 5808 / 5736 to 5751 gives -0.3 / 77.4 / 77.7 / 75.5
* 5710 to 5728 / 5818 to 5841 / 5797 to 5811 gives 0.3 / 76.5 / 79.4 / 82.4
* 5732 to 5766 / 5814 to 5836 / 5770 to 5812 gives 2.8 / 80.5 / 75.5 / 81.1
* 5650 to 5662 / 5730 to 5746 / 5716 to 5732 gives 0.6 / 73.8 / 78.9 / 83.3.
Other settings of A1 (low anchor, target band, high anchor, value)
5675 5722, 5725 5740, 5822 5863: -1.5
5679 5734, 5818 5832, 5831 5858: 0.1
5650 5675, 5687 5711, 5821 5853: -0.4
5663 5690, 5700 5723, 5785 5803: 0.5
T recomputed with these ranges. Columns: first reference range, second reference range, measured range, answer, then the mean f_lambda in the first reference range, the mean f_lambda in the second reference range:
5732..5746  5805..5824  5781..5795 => 1.7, 82.9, 80.4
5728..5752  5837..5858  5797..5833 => 0.2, 81.1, 80.6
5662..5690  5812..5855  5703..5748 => 0.1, 77.2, 81.4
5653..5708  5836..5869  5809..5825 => -0.5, 76.4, 78.5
